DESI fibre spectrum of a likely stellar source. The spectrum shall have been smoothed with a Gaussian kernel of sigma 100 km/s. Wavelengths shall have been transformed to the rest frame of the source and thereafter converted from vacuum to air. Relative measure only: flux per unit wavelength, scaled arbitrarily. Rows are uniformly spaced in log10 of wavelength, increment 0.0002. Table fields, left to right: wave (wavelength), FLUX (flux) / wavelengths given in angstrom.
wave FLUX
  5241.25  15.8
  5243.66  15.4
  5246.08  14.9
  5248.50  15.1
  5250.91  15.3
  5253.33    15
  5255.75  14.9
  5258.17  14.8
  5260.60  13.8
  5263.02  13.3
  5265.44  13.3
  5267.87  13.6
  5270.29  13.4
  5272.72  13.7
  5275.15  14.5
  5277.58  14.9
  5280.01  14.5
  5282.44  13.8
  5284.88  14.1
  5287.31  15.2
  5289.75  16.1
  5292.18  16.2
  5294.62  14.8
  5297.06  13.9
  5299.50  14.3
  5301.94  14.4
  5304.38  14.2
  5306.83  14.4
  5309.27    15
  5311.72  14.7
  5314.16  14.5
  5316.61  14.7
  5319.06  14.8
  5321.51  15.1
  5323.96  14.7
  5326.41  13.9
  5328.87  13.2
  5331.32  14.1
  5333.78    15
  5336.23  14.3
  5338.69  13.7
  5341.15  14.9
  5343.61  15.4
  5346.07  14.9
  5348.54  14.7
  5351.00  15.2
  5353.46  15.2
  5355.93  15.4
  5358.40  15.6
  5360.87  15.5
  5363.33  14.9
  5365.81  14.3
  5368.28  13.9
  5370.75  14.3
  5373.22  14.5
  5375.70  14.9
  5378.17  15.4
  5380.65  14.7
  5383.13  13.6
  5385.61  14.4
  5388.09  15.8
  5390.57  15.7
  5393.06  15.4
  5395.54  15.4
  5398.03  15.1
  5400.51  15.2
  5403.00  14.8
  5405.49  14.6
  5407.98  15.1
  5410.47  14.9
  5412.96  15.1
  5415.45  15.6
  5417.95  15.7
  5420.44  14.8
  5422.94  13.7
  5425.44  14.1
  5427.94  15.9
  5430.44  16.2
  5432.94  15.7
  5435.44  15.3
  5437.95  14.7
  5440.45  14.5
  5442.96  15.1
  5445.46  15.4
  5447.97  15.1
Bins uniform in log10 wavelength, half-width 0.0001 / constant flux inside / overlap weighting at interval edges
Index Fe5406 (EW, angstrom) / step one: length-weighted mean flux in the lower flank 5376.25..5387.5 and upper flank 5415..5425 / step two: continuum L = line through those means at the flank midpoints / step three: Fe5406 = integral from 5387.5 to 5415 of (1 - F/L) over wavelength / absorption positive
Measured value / -0.87 angstrom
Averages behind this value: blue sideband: 14.6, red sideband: 14.8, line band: 15.2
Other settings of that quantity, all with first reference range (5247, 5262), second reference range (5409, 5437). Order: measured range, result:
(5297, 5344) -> 1.5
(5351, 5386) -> 0.6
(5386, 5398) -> -0.3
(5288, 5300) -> -0.2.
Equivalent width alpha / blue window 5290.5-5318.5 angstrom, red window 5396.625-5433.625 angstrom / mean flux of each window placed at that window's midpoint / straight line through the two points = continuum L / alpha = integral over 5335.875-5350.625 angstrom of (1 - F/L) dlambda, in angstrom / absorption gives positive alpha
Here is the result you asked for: 0.1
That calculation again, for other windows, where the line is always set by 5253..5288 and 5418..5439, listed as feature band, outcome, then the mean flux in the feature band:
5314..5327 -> -0.2 angstrom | 14.7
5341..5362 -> -0.8 angstrom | 15.2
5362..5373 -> 0.3 angstrom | 14.4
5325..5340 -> 0.5 angstrom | 14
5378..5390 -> 0.0 angstrom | 14.8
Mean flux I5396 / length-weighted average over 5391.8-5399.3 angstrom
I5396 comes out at 15.3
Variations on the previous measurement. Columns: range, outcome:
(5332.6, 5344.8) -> 14.7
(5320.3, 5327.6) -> 14.6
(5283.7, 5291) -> 15.2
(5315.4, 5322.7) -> 14.9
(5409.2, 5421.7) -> 15.2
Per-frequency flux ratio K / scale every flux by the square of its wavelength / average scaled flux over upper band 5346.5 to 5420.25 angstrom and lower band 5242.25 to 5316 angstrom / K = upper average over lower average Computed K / 1.1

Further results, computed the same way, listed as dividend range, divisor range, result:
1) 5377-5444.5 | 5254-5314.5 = 1.09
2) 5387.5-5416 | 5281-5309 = 1.08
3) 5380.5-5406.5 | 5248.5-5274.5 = 1.11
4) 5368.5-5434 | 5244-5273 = 1.11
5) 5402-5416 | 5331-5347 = 1.05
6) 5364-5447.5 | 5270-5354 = 1.06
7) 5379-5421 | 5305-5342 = 1.07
